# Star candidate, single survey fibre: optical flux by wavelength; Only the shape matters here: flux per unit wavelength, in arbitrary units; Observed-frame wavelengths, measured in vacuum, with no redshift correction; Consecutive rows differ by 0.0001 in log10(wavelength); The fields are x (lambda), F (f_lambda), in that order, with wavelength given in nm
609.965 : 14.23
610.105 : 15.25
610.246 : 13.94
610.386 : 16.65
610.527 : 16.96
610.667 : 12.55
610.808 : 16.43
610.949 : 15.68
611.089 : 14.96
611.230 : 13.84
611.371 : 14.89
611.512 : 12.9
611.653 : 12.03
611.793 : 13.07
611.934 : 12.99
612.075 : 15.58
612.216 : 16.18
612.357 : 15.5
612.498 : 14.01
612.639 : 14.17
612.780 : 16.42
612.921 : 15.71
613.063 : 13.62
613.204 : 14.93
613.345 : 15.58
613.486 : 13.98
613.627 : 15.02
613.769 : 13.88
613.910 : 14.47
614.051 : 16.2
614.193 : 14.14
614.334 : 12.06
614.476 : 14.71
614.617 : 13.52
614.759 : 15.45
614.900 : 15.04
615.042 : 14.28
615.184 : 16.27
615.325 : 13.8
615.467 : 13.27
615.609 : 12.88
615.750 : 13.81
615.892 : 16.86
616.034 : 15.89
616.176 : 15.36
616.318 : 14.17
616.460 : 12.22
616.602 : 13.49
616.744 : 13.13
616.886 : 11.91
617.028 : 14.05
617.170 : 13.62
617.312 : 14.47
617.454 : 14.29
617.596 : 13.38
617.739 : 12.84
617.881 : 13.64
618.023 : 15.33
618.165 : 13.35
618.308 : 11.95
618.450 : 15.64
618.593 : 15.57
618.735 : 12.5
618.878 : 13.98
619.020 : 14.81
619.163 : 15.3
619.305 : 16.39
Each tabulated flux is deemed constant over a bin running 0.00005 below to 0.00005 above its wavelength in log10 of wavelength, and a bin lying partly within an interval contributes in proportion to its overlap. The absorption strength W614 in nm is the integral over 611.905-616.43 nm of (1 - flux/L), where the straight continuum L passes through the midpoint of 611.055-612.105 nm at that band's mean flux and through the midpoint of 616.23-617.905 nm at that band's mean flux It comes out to -0.370 nm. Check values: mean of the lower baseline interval 13.7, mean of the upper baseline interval 13.4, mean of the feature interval 14.7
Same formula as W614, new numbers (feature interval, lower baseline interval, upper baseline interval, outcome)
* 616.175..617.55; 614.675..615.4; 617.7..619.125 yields 0.08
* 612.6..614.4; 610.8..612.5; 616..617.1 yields -0.06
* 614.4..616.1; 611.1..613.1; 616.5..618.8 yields -0.08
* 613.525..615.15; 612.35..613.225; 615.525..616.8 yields 0.01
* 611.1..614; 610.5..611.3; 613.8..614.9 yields 0.05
